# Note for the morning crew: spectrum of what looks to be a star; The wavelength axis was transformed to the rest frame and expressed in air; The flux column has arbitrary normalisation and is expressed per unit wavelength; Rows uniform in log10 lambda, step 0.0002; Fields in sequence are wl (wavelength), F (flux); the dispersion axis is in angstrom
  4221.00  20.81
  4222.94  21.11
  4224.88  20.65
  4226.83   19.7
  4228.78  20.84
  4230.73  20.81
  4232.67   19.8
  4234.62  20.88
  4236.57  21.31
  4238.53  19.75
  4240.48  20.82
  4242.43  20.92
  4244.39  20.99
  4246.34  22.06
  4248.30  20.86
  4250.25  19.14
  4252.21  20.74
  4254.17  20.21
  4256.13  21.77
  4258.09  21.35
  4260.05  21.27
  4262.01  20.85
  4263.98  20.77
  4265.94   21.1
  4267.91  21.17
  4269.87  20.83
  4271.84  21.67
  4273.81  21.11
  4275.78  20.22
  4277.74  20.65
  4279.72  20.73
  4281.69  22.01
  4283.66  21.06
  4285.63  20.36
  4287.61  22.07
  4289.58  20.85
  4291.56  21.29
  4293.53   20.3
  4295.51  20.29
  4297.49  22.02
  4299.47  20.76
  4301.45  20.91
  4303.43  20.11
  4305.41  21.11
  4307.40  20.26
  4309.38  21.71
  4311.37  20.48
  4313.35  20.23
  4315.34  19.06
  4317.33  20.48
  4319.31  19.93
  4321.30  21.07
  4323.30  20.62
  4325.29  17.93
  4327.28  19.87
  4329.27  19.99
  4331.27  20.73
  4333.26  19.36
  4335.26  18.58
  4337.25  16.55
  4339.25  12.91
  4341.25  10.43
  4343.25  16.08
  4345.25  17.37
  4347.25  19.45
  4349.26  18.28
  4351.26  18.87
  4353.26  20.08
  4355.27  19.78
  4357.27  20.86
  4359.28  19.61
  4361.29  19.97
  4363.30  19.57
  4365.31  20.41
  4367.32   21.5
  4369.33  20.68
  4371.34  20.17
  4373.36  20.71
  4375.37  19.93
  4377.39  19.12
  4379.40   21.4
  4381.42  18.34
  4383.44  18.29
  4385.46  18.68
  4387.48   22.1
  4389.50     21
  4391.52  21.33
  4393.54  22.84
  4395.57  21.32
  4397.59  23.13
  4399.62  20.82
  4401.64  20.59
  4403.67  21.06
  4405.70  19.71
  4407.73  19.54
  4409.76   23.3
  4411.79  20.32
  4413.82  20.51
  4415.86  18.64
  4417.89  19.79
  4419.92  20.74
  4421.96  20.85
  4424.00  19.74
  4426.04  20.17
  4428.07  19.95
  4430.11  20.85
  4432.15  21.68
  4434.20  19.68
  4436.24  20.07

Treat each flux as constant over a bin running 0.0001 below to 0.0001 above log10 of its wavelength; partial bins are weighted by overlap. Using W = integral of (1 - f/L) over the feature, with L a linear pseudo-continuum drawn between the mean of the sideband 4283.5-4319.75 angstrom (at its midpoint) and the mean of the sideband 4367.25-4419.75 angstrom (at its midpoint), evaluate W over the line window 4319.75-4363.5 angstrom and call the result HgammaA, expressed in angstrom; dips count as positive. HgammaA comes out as 4.4 angstrom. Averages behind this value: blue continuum 20.7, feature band 18.5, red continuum 20.6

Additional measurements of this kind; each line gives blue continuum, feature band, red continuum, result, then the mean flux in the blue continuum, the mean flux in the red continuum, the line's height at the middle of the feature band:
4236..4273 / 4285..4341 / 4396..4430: 2.5 angstrom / 20.9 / 20.6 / 20.8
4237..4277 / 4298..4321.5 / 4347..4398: 0.1 angstrom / 20.9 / 20.3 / 20.6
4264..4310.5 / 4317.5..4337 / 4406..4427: 1.0 angstrom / 21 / 20.3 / 20.8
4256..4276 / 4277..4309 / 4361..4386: -0.2 angstrom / 21.1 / 19.9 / 20.8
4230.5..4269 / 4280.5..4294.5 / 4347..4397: -0.3 angstrom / 20.8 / 20.2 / 20.6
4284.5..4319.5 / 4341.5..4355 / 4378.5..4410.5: 1.8 angstrom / 20.7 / 20.8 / 20.8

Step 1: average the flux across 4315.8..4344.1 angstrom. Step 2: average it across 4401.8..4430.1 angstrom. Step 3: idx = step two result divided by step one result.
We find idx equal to 1.12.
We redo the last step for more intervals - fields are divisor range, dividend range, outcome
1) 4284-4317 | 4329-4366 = 0.88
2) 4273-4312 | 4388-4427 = 1.00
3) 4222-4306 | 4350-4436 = 0.98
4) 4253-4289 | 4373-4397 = 0.97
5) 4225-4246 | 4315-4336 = 0.96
